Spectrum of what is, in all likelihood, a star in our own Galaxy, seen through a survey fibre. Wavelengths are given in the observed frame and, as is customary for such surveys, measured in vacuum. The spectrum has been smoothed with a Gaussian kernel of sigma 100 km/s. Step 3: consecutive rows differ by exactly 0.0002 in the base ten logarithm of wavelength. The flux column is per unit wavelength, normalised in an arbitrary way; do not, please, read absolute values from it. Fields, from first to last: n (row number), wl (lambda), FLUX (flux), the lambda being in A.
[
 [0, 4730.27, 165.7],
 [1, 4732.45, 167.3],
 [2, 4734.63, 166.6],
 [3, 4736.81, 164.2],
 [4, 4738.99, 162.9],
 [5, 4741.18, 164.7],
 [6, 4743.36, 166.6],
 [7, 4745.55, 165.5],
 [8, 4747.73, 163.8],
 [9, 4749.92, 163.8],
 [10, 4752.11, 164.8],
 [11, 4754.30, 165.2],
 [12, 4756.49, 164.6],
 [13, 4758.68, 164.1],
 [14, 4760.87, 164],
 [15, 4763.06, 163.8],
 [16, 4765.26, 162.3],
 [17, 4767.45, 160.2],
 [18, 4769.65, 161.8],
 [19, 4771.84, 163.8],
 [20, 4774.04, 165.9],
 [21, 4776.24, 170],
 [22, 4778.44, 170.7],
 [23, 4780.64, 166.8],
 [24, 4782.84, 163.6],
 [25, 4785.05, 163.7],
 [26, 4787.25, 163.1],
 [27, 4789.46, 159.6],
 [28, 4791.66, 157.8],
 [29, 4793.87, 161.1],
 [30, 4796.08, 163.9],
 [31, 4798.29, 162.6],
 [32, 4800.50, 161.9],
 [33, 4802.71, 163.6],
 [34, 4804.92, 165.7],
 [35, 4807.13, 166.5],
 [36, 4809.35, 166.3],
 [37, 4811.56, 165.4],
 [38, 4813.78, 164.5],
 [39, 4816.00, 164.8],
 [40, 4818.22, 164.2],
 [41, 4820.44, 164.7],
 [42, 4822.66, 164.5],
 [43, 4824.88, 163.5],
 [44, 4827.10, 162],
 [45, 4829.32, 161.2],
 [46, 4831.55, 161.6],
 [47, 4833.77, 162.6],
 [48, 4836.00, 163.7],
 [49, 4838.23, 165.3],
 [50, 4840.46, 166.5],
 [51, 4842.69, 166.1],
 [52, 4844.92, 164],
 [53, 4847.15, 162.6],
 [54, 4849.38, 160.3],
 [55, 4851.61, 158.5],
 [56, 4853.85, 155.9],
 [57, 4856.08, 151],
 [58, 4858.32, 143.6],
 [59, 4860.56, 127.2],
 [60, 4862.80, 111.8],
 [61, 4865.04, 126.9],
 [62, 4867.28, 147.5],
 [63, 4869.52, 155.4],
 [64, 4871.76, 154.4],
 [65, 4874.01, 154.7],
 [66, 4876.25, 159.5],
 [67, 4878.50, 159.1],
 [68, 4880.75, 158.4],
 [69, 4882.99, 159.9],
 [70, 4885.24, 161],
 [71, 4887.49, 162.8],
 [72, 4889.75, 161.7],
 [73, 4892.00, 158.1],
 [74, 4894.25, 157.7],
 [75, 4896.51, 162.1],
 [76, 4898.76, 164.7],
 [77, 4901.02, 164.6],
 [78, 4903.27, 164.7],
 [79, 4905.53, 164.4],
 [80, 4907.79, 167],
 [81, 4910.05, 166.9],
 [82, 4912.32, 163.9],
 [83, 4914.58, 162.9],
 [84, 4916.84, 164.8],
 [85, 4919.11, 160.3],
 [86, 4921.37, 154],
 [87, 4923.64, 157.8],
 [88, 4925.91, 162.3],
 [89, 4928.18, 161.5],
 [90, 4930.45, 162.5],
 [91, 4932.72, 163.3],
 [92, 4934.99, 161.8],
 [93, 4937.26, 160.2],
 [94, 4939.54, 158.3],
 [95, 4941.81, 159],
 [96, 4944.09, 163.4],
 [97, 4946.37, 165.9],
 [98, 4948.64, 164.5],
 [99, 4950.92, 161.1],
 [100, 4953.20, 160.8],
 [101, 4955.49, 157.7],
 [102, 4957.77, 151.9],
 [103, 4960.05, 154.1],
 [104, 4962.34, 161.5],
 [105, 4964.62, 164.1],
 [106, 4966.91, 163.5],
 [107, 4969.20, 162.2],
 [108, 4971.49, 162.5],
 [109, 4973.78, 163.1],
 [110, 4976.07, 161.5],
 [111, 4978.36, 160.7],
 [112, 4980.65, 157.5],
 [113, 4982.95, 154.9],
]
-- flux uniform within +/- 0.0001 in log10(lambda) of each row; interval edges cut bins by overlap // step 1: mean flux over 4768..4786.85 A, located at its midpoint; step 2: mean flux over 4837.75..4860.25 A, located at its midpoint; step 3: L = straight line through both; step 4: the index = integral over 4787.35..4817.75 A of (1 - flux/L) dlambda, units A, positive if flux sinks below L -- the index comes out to -0.09 A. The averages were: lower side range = 166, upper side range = 158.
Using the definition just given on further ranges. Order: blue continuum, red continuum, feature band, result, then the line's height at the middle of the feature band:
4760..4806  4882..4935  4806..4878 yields 2.6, 163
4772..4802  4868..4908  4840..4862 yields 1.0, 162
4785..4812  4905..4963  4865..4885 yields 0.9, 162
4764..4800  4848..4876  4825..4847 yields -1.7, 152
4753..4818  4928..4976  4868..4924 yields 0.4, 162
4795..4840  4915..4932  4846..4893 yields 3.0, 162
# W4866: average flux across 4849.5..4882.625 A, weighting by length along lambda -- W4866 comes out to 148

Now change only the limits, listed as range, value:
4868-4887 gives 158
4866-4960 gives 160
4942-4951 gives 164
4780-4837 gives 163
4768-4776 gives 164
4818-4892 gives 156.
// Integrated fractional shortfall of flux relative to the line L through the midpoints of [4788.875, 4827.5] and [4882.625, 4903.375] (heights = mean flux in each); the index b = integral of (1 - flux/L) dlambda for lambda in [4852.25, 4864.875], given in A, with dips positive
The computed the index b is 1.9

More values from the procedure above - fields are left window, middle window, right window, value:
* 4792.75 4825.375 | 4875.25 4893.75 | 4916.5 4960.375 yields 0.2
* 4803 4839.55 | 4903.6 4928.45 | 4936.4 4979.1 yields -0.1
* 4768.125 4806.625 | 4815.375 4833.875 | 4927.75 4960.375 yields 0.0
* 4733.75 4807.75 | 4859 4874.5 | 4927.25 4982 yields 2.2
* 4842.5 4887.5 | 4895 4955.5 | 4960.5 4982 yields -1.9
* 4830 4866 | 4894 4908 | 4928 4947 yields -0.5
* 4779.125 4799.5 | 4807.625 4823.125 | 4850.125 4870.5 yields -1.0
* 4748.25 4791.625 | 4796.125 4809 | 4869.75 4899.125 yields -0.1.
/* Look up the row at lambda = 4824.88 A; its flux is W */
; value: 163.5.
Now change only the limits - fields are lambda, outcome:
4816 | 164.8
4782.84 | 163.6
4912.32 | 163.9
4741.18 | 164.7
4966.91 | 163.5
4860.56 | 127.2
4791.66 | 157.8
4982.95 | 154.9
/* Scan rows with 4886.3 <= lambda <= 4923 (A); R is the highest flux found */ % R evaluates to 167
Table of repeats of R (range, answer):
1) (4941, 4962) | 165.9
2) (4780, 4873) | 166.8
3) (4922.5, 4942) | 163.3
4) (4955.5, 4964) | 161.5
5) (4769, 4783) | 170.7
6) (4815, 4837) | 164.8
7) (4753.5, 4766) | 165.2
